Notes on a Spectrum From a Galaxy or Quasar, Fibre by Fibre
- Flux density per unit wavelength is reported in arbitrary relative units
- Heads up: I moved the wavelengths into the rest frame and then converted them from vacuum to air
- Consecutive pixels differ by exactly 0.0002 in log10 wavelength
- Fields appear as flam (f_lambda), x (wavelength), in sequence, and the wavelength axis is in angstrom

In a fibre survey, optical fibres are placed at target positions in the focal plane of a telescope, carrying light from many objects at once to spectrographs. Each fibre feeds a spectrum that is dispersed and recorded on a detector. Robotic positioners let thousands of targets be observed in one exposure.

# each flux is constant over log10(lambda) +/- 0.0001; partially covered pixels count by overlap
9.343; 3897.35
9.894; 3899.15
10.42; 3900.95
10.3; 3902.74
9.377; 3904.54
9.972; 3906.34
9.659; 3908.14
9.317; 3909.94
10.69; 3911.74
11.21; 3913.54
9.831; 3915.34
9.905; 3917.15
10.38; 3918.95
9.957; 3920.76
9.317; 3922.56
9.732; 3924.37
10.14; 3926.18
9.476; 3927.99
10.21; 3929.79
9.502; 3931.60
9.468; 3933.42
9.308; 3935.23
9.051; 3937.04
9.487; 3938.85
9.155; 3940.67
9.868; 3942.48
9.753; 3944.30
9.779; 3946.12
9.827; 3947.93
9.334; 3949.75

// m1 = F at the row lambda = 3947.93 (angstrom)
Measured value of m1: 9.827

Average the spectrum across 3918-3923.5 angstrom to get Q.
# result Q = 9.89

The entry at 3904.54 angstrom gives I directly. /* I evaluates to 9.377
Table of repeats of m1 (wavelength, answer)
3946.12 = 9.779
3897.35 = 9.343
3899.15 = 9.894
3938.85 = 9.487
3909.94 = 9.317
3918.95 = 10.38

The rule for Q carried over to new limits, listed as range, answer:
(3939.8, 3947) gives 9.64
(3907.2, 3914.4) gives 10.2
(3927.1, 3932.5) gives 9.75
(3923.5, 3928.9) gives 9.79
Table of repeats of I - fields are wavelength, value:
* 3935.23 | 9.308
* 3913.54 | 11.21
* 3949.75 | 9.334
